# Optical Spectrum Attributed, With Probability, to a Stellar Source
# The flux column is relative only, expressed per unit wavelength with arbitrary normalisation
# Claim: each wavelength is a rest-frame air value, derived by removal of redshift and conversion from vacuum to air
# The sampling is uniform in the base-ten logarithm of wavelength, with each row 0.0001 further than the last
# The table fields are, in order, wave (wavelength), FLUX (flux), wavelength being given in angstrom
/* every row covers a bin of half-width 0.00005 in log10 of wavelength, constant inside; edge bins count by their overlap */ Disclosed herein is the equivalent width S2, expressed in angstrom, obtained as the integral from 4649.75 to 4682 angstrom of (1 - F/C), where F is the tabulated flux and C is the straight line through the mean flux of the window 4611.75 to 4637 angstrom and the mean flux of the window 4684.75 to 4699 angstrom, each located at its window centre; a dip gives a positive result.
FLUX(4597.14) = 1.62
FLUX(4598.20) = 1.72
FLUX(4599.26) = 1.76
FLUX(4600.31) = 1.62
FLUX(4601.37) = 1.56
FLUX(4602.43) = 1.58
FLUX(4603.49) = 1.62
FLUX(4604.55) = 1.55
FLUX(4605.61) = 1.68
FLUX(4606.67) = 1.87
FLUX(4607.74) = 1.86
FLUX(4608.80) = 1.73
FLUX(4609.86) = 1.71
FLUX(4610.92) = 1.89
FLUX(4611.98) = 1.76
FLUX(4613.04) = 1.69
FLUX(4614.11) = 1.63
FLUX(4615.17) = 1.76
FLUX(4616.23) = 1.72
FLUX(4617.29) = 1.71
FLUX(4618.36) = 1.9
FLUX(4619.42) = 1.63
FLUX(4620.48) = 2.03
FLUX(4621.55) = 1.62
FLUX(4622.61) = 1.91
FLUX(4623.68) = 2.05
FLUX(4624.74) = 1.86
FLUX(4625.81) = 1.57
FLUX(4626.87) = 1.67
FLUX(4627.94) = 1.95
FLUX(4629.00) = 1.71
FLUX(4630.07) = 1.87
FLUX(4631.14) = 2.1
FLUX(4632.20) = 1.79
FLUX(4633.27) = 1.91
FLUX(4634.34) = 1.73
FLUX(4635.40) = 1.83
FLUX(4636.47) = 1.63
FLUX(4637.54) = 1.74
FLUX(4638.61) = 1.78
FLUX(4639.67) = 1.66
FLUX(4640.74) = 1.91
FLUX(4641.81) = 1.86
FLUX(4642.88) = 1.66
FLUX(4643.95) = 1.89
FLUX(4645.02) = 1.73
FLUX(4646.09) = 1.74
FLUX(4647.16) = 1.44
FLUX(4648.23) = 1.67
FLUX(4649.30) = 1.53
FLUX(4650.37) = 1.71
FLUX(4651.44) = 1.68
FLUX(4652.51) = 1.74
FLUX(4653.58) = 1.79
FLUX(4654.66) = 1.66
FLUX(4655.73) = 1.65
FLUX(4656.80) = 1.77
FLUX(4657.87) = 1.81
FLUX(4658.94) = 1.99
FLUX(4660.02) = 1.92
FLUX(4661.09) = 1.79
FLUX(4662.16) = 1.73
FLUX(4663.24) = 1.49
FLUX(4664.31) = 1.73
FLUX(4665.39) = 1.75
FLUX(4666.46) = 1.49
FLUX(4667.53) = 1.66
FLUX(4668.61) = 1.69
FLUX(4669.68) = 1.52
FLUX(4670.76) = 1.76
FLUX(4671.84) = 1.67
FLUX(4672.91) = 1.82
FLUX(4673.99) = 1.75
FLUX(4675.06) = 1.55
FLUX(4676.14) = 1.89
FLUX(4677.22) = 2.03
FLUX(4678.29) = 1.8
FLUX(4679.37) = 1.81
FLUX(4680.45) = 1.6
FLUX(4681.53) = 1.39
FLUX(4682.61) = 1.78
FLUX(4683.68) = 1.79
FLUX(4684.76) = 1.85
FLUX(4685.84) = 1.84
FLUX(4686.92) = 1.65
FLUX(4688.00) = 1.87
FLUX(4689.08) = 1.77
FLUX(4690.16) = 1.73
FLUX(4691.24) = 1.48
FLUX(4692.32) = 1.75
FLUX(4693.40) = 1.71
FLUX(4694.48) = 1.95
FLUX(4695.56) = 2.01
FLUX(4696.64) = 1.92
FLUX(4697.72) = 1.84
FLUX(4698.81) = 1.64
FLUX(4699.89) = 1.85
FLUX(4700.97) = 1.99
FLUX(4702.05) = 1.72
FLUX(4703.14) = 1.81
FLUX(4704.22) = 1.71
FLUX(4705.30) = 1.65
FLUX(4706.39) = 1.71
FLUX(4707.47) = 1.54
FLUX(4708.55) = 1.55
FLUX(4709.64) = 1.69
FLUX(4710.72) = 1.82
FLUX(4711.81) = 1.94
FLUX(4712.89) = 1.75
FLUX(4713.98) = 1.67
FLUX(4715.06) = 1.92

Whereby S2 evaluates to 1.2 angstrom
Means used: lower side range 1.79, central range 1.72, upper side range 1.79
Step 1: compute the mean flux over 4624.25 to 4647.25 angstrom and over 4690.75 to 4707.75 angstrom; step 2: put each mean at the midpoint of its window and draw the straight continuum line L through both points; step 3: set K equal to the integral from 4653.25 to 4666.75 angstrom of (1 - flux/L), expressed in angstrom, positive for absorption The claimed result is 0.3 angstrom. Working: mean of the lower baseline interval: 1.78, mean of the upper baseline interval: 1.77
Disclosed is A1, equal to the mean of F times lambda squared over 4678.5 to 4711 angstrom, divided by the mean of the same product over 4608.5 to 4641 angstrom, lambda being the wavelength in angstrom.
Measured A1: 1.01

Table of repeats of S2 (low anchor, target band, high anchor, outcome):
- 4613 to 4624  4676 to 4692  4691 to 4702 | 0.6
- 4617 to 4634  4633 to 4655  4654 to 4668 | 0.6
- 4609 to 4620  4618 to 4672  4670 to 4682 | -0.5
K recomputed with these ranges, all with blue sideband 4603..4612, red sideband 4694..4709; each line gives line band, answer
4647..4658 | 0.49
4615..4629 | -0.40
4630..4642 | -0.43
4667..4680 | 0.17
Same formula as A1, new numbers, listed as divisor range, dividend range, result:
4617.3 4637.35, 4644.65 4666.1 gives 0.96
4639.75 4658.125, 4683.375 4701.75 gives 1.07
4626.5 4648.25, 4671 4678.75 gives 1.02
